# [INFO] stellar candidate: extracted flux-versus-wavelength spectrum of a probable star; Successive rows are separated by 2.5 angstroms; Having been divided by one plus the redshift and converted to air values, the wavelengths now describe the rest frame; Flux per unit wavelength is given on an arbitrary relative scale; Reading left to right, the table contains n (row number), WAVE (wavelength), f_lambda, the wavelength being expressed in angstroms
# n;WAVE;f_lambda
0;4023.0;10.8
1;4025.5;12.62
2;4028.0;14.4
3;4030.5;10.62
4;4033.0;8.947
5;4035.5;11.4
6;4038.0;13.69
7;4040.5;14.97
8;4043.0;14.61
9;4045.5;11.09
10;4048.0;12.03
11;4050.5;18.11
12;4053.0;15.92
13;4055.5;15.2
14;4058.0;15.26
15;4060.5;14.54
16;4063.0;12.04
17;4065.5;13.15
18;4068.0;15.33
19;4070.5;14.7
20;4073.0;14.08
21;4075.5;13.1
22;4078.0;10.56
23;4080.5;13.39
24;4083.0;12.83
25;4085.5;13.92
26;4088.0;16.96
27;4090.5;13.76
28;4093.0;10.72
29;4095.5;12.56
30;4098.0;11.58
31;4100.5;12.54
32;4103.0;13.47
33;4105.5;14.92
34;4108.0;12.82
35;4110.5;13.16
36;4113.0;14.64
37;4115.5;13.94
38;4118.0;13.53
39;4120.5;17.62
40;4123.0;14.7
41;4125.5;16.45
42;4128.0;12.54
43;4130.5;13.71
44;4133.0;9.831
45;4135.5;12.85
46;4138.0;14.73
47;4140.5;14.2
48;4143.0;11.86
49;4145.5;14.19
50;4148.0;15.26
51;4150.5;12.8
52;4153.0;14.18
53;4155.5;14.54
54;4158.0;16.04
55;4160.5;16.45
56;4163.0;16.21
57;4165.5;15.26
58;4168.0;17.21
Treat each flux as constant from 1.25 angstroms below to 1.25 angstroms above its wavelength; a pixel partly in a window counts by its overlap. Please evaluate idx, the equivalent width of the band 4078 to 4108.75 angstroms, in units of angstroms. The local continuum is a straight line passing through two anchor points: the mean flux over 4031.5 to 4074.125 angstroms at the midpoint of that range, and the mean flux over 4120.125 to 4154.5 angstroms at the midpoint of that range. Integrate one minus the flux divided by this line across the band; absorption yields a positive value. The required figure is 1.4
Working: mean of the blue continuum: 13.8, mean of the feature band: 13.2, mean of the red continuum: 13.8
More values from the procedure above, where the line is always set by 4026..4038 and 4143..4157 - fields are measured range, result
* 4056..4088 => -3.3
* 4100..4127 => -2.2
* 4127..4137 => 1.0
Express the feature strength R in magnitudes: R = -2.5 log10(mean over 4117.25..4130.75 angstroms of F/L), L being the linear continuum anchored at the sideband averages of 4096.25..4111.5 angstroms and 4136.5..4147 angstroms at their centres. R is -0.11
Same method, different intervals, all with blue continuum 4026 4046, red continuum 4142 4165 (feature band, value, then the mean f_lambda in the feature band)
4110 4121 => -0.038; 14.5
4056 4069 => -0.088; 14.1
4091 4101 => 0.143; 11.9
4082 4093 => -0.042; 14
